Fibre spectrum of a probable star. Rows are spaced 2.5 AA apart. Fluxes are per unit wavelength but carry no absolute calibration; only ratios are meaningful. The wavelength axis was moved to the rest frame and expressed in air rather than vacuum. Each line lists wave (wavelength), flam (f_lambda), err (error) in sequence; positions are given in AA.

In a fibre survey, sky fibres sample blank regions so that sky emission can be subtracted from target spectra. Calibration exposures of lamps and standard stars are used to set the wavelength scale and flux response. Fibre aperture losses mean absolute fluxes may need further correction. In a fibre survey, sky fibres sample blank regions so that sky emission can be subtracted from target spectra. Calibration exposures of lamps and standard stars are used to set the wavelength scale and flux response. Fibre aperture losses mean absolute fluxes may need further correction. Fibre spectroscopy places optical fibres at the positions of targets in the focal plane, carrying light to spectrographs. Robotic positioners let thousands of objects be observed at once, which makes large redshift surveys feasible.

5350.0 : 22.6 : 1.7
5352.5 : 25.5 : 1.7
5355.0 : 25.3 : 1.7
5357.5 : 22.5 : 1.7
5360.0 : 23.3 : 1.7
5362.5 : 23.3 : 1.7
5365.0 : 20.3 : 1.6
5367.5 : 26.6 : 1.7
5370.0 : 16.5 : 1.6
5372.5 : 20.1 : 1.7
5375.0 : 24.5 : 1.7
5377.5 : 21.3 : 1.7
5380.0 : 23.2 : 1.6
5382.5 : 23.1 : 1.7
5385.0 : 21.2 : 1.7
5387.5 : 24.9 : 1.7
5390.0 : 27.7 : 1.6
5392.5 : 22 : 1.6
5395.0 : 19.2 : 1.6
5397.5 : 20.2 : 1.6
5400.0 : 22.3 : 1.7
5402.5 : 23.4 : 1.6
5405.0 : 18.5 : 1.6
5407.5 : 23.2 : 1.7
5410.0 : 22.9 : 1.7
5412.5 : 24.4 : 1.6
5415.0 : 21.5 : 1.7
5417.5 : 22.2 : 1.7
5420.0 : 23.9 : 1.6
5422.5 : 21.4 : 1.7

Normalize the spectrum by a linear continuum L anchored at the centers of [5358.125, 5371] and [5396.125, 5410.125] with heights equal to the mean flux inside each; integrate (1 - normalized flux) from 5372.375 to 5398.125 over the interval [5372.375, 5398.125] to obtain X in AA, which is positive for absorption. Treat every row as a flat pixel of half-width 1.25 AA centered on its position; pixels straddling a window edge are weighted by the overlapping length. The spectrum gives -0.9 AA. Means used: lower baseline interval 22.1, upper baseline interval 21.6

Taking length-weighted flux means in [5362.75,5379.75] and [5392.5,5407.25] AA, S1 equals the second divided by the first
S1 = 0.97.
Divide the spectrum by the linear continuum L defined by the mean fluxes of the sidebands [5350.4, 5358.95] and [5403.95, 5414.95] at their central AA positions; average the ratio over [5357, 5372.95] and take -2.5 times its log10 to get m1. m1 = 0.10 mag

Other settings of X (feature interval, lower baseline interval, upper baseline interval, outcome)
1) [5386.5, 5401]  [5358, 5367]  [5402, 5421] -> -0.1 AA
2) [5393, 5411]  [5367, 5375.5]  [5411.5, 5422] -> 0.8 AA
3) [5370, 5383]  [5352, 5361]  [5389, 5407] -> 0.7 AA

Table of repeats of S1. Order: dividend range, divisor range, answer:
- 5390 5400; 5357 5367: 0.95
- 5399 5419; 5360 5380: 1.02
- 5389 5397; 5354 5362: 0.96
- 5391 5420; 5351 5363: 0.91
